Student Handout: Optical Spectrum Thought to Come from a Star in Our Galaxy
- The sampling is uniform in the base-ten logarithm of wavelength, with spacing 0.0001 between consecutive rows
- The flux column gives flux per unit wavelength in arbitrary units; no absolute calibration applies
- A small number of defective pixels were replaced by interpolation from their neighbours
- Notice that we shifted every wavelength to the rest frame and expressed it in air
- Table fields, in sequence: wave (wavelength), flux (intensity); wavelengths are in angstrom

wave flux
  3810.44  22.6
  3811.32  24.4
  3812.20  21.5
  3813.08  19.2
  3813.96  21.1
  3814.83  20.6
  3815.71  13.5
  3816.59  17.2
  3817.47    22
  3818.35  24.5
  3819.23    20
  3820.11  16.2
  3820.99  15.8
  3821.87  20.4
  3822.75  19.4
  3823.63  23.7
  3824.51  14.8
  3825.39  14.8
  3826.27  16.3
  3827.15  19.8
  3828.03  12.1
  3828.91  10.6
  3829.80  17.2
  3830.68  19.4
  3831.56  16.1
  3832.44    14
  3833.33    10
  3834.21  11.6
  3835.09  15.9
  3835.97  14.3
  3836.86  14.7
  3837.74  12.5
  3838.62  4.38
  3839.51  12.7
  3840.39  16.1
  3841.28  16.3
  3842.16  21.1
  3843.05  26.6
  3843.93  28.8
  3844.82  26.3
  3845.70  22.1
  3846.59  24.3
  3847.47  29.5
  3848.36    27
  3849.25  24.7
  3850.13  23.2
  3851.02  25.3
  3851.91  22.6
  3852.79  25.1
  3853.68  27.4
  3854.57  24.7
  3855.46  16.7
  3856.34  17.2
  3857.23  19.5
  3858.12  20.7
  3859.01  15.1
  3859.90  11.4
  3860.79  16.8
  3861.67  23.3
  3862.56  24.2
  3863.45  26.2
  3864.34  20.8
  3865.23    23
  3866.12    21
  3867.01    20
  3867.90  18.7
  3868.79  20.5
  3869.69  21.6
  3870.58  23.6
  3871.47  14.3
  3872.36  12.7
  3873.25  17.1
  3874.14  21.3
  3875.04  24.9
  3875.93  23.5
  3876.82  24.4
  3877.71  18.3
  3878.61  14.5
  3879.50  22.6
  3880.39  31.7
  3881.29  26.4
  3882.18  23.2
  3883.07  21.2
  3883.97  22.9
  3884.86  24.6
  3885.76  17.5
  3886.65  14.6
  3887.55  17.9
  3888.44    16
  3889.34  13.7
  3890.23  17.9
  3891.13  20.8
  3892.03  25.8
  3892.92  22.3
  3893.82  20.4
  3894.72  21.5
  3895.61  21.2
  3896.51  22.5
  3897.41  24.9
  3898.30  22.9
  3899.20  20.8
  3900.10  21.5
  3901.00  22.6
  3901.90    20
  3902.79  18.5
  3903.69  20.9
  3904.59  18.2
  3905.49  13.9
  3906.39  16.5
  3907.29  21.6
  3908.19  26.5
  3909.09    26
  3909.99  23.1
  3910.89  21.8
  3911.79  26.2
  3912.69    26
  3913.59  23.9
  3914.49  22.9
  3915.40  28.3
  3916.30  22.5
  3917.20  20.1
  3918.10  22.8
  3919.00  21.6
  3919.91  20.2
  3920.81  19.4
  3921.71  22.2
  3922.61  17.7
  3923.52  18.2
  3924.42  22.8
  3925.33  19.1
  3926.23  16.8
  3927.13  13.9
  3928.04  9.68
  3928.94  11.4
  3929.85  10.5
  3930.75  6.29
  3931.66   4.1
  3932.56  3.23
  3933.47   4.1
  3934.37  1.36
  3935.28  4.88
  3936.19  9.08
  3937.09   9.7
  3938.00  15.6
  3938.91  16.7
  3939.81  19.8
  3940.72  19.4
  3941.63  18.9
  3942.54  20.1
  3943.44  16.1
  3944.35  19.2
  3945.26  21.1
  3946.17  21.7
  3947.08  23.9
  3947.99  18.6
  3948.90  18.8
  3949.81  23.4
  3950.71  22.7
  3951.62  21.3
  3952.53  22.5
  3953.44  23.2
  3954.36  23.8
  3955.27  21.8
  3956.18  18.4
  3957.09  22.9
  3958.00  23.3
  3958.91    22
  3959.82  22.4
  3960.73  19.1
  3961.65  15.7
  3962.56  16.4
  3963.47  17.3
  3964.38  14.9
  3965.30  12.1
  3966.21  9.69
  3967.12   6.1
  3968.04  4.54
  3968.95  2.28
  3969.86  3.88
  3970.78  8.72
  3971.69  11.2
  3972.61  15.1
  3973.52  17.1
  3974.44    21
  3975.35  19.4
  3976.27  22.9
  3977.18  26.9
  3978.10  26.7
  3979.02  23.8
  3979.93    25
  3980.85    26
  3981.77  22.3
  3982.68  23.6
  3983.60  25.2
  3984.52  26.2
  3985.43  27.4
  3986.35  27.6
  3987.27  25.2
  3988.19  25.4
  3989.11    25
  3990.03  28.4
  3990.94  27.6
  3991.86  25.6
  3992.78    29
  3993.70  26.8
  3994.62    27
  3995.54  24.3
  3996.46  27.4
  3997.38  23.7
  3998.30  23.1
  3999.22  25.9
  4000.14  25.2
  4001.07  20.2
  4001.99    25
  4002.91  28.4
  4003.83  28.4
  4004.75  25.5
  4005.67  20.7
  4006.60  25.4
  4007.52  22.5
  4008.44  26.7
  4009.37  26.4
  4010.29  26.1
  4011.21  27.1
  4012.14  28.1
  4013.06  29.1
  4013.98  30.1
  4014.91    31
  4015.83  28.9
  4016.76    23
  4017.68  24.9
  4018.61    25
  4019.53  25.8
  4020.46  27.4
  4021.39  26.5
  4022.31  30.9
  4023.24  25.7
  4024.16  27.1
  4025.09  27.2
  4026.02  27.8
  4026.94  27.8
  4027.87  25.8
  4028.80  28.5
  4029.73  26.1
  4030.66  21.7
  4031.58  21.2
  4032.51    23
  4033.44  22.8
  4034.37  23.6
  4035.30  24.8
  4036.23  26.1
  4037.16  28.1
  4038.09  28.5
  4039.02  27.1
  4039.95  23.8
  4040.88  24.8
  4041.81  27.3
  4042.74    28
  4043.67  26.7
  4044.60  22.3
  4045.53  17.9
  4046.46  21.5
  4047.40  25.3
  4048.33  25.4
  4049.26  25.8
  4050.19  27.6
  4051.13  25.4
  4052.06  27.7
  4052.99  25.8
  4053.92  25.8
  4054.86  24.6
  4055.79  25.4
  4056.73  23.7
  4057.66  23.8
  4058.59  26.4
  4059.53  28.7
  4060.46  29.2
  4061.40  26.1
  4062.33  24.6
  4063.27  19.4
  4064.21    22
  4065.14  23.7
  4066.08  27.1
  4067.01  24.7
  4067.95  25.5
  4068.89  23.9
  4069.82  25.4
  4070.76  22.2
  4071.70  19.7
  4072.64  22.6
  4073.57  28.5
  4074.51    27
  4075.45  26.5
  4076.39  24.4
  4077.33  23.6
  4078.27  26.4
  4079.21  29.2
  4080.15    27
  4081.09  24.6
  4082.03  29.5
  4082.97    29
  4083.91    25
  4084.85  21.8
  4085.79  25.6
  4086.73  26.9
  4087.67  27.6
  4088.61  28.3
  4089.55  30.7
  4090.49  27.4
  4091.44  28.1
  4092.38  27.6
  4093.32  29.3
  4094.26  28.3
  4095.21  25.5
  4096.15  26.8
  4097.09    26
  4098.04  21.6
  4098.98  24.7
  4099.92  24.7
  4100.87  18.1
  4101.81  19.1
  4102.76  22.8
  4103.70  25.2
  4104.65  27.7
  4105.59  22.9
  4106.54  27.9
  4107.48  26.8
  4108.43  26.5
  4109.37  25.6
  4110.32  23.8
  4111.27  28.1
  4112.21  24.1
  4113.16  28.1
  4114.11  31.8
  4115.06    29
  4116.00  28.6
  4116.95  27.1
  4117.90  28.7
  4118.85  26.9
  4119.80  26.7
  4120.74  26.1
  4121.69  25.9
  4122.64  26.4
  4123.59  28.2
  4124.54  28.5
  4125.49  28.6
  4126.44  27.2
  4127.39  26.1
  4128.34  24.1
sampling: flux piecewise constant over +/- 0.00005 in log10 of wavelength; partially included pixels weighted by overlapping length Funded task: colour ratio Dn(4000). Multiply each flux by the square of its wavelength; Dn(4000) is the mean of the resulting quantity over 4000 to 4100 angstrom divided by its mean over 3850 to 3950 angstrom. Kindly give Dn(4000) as 1.44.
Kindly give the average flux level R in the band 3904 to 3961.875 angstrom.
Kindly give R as 18.4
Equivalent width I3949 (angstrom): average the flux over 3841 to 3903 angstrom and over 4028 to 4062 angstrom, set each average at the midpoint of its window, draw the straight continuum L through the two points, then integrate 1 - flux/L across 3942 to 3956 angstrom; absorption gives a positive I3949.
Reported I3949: 1.23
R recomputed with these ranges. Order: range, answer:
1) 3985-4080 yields 25.6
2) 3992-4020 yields 26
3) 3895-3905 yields 21.3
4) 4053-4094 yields 25.8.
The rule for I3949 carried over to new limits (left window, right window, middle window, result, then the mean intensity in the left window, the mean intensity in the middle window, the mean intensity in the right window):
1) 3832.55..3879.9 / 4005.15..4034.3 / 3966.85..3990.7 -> 4.4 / 20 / 20.1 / 26.1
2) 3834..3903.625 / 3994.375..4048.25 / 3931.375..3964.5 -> 8.5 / 20.6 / 17.3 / 25.7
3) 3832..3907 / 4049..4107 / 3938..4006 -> 5.5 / 20.2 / 21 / 25.5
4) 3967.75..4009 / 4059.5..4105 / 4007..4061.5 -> -4.3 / 22.7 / 26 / 25.5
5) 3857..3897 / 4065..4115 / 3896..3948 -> 8.3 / 20.5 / 18.1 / 25.8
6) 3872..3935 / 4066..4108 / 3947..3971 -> 4.7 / 19.3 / 17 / 25.6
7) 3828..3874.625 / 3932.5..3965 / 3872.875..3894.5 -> -2.5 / 19.4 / 21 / 17.7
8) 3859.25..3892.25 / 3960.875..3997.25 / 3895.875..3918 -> -1.9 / 20.4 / 22.2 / 20.3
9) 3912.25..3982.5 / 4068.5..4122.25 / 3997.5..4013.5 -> -3.6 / 17.4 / 25.5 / 26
